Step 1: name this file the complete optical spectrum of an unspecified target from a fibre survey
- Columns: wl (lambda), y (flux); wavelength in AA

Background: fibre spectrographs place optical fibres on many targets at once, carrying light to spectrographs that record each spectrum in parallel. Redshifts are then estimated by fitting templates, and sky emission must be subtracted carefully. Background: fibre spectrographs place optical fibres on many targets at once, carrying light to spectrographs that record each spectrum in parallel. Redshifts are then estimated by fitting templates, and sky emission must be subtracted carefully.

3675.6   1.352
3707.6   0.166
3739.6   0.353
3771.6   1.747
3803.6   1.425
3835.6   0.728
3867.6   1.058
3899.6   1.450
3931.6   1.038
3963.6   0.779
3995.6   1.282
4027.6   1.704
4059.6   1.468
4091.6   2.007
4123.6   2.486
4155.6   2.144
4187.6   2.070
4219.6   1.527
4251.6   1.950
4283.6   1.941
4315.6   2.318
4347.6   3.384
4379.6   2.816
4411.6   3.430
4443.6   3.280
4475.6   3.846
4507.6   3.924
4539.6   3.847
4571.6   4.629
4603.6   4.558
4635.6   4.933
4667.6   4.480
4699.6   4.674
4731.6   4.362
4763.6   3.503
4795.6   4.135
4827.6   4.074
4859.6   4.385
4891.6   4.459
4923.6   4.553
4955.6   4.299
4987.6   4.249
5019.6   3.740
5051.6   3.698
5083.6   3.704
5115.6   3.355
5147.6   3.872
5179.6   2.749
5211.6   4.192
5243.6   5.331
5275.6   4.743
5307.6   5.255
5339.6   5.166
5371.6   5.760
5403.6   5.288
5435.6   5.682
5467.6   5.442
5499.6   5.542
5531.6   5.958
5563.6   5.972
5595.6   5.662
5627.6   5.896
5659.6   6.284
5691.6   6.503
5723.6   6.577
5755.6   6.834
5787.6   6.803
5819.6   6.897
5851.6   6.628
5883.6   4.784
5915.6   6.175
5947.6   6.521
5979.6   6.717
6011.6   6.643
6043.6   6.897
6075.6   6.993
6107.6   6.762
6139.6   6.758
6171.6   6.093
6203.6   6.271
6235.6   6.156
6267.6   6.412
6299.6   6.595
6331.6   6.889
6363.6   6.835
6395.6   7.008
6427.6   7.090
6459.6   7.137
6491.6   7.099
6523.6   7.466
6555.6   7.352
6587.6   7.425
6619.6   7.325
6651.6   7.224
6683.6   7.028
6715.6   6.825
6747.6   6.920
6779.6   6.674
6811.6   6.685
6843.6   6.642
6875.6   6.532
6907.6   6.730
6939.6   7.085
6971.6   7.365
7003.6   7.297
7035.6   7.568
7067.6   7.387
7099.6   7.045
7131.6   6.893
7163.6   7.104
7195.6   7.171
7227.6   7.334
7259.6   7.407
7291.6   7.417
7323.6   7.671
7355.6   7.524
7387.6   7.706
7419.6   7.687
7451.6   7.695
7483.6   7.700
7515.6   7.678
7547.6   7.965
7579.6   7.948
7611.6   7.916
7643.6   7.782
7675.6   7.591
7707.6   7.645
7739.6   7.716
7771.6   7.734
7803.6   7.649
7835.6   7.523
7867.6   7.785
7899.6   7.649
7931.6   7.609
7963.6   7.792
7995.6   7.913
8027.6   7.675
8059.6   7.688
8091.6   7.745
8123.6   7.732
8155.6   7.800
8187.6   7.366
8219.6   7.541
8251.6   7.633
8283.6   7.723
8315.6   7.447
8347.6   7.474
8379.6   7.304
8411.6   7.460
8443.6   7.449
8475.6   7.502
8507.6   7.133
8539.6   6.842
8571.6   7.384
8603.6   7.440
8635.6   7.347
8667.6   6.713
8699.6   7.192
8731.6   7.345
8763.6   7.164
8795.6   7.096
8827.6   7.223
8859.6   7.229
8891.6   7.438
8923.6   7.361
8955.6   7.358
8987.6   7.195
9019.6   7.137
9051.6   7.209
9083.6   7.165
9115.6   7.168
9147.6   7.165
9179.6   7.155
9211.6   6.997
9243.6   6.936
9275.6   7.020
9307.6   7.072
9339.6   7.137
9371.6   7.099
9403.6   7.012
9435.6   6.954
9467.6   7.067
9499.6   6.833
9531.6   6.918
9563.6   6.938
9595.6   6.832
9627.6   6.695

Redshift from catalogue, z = 0.00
